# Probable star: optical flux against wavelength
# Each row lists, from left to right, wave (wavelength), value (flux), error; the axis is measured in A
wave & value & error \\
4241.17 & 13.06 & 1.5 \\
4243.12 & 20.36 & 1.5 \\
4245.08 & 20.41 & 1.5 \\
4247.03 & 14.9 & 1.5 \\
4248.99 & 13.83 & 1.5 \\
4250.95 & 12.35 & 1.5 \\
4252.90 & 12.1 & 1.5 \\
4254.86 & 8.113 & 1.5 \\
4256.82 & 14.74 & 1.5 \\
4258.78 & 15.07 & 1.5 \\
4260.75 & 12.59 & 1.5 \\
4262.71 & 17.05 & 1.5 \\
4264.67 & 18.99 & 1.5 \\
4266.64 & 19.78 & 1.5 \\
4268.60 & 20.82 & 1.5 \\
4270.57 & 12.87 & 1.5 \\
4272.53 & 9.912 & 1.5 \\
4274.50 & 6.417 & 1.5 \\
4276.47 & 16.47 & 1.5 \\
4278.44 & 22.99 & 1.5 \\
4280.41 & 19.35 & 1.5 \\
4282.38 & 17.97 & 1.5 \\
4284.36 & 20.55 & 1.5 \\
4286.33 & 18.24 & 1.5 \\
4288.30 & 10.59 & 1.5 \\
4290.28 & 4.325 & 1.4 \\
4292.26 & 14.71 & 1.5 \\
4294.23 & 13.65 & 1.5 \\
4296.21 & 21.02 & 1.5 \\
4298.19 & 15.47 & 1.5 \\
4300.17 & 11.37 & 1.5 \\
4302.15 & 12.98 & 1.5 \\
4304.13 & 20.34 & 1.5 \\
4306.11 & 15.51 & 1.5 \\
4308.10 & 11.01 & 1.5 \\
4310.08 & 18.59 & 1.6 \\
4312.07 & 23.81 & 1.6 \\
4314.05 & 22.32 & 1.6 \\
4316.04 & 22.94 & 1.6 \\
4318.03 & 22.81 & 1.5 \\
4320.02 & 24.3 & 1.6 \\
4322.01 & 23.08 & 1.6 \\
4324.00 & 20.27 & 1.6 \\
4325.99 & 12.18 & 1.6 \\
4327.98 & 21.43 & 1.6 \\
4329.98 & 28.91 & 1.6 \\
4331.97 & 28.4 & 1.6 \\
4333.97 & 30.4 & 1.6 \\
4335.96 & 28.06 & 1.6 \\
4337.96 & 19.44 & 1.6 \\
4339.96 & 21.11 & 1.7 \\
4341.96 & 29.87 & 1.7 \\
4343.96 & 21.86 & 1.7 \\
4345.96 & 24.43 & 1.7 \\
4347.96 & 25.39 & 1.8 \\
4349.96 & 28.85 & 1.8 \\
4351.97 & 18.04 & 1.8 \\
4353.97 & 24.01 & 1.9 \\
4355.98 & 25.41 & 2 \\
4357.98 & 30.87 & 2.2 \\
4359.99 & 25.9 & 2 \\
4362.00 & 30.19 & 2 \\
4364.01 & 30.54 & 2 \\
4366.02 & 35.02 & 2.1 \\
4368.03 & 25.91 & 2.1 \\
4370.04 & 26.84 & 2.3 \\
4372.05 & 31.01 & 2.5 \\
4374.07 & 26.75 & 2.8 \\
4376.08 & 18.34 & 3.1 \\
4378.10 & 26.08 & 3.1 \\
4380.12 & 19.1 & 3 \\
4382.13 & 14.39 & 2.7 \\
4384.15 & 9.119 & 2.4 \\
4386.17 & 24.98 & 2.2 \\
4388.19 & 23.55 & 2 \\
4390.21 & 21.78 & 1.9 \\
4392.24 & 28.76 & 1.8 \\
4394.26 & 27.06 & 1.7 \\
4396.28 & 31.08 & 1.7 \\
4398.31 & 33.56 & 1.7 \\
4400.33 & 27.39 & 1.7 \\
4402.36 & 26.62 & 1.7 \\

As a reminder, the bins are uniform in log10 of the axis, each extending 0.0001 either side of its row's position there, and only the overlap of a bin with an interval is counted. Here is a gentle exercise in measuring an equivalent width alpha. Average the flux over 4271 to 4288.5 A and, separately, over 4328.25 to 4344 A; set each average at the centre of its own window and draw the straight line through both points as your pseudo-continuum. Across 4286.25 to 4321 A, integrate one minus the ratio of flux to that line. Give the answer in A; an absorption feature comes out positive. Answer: 6.2 A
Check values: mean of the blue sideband 16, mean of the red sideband 26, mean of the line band 16.9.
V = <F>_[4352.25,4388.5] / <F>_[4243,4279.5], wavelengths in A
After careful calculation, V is 1.64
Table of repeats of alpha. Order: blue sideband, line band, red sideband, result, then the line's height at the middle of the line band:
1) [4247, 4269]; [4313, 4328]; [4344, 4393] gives -0.6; 20.4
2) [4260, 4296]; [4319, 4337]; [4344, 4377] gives -1.4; 22.2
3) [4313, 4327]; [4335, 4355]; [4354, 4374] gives 1.0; 25.4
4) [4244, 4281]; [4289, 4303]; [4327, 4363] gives 4.4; 19.4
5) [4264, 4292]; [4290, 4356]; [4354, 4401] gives -1.7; 20.2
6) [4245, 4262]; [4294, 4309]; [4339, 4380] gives 3.1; 19.2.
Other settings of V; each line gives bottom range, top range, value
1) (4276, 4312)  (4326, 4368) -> 1.63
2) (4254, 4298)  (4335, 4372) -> 1.72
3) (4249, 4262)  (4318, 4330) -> 1.67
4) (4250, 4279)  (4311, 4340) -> 1.60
